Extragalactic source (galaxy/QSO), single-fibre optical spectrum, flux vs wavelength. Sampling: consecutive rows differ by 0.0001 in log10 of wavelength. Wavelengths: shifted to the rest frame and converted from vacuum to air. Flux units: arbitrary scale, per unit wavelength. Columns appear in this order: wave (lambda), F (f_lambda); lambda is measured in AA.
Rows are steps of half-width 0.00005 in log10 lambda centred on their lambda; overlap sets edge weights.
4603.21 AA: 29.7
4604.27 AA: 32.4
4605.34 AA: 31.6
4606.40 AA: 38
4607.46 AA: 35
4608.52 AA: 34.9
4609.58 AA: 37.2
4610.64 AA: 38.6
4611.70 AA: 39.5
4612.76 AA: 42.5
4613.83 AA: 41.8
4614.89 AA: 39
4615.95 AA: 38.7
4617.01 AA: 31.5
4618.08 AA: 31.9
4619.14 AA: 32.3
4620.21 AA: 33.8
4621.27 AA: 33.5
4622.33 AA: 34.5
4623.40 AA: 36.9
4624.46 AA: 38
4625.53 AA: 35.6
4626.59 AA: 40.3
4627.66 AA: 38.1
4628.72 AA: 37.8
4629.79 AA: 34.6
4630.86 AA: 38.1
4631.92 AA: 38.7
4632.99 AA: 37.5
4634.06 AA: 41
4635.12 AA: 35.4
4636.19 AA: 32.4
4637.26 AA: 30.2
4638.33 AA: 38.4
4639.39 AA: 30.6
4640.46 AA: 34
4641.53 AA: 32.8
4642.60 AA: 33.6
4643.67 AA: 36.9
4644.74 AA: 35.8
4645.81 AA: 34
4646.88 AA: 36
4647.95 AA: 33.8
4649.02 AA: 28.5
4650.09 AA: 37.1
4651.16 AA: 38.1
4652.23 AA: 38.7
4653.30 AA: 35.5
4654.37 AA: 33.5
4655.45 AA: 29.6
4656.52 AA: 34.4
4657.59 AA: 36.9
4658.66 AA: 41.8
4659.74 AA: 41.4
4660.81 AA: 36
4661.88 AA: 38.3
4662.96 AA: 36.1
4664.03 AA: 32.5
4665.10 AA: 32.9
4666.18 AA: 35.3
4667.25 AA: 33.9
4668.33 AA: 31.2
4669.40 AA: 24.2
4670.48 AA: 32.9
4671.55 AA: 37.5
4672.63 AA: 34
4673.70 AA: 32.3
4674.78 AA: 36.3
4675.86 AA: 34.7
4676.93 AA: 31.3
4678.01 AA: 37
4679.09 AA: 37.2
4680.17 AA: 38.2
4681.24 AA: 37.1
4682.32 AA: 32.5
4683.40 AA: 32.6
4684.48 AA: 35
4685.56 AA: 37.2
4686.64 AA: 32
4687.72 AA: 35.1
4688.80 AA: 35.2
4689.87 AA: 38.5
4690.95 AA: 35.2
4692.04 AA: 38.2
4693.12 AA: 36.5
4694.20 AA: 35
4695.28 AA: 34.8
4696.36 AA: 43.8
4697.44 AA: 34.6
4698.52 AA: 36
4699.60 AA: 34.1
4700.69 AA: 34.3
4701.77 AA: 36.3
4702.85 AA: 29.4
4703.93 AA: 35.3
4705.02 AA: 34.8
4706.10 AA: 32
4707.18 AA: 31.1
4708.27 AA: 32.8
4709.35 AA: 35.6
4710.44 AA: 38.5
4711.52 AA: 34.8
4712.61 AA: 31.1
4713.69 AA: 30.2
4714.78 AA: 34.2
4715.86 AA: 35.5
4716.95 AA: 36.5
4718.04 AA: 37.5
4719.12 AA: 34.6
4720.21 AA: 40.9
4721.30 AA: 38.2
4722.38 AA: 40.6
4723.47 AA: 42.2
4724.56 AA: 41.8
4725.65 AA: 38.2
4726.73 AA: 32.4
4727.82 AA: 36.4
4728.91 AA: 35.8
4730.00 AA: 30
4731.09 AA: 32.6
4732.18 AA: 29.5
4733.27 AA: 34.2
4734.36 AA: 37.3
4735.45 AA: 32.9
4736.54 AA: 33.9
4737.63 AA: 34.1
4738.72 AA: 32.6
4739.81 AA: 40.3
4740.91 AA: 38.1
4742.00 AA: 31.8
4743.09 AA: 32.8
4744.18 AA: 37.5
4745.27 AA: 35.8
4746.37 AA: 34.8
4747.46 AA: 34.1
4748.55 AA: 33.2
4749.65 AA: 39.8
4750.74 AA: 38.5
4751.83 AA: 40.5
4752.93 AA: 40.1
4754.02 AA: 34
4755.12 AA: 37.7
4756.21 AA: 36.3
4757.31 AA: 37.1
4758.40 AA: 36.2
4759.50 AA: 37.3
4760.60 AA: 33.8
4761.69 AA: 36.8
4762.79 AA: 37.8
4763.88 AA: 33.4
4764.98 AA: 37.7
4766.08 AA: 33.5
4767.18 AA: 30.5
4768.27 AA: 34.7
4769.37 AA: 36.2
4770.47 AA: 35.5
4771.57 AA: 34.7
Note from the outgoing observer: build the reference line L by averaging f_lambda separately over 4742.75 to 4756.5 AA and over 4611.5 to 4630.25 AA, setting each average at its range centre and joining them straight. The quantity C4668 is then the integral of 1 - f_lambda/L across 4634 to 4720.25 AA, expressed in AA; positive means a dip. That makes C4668 4.1 AA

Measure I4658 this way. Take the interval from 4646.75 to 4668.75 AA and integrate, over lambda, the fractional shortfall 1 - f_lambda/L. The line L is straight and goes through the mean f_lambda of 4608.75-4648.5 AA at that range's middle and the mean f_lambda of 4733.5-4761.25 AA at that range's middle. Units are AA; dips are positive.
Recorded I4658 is 0.5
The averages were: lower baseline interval 36.1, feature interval 35.3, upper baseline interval 36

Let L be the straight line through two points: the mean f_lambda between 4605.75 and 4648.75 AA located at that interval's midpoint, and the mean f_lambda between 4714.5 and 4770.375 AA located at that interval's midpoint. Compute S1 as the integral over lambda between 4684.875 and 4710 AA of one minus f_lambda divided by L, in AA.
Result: 0.6 AA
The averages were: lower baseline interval 36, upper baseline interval 35.9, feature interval 35.1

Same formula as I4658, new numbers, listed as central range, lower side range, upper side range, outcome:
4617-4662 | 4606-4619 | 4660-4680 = 0.34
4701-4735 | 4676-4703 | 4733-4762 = 0.59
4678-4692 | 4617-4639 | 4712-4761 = 0.07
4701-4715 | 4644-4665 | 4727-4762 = 0.78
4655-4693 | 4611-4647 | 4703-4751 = 0.72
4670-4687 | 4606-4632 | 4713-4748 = 0.57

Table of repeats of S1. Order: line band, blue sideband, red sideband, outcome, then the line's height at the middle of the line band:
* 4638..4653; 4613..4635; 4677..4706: 0.6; 36.3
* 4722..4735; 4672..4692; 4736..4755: 0.0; 35.8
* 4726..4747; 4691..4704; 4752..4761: 1.1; 36.4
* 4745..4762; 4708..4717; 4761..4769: -0.9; 34.8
